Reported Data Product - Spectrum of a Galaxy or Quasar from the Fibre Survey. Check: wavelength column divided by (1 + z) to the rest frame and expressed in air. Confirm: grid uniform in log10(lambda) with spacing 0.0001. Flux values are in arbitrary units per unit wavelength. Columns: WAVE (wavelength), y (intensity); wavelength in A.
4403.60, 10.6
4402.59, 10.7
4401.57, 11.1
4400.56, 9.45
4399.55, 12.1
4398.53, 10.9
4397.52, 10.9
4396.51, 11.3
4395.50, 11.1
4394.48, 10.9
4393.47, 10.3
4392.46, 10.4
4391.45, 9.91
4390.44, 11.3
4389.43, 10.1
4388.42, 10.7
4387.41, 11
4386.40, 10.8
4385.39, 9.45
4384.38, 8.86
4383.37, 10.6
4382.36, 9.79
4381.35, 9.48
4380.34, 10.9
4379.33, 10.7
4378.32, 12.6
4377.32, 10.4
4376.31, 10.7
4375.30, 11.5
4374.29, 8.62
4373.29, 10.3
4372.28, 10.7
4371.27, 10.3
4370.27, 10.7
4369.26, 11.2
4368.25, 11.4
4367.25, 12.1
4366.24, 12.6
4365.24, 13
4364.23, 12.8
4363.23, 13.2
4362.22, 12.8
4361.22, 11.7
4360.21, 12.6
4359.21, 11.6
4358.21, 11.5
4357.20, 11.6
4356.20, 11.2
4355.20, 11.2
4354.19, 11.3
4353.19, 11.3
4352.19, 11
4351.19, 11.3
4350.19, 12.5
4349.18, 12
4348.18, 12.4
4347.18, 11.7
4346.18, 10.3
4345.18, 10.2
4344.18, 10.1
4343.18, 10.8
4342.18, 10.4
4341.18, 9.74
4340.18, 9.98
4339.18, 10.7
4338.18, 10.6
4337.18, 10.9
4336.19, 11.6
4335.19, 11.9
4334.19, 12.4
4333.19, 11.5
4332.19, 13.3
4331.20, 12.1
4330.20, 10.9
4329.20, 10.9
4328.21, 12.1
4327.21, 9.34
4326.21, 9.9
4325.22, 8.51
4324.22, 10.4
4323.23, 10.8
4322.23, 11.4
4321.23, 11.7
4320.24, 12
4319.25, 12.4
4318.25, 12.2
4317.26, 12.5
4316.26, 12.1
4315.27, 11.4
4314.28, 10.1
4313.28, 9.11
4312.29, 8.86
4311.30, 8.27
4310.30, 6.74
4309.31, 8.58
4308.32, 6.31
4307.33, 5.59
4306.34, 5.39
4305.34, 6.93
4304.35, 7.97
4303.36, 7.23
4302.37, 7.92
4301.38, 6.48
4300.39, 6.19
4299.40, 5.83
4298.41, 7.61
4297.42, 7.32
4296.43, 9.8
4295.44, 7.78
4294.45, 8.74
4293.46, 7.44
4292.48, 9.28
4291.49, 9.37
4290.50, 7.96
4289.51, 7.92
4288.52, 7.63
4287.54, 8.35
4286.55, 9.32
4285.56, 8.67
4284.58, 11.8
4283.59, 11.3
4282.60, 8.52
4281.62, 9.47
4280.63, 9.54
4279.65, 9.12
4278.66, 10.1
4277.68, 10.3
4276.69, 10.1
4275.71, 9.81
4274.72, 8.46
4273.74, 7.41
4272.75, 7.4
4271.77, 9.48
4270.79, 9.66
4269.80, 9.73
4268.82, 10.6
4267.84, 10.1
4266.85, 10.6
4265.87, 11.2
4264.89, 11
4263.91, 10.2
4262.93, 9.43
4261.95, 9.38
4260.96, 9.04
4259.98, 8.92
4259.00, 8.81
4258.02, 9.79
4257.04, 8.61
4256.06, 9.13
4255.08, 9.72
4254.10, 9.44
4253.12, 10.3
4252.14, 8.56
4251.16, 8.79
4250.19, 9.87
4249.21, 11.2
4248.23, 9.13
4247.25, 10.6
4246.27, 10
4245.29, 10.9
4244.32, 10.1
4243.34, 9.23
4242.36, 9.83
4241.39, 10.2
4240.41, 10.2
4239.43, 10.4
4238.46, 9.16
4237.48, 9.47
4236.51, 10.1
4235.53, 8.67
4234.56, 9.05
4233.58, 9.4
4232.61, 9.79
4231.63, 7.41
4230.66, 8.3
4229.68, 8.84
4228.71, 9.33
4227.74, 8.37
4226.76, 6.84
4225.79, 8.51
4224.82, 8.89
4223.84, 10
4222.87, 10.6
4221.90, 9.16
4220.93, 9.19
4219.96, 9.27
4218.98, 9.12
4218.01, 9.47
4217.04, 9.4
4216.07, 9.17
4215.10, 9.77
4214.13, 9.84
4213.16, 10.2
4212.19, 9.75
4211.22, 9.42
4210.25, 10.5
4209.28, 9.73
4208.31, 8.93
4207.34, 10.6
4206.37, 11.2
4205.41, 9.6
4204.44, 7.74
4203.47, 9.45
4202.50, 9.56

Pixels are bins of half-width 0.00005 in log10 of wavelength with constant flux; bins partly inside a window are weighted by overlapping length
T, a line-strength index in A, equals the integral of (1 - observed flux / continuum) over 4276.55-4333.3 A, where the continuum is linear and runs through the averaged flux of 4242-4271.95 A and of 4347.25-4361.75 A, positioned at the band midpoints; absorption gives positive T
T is 7.54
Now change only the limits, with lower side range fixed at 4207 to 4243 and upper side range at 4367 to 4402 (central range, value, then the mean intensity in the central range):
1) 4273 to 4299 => 2.4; 8.94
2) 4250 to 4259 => 0.3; 9.32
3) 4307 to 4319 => 0.8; 9.43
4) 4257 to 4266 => 0.0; 9.63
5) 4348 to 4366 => -2.6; 11.9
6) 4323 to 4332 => -0.4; 10.6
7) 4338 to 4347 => 0.0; 10.4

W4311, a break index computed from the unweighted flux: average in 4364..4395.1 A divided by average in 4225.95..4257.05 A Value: 1.14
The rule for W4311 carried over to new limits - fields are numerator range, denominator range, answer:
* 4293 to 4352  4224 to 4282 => 1.04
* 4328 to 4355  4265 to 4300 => 1.24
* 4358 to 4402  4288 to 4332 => 1.21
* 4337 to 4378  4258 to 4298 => 1.21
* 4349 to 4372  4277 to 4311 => 1.43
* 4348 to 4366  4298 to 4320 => 1.41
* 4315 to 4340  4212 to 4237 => 1.24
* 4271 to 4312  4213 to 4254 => 0.88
